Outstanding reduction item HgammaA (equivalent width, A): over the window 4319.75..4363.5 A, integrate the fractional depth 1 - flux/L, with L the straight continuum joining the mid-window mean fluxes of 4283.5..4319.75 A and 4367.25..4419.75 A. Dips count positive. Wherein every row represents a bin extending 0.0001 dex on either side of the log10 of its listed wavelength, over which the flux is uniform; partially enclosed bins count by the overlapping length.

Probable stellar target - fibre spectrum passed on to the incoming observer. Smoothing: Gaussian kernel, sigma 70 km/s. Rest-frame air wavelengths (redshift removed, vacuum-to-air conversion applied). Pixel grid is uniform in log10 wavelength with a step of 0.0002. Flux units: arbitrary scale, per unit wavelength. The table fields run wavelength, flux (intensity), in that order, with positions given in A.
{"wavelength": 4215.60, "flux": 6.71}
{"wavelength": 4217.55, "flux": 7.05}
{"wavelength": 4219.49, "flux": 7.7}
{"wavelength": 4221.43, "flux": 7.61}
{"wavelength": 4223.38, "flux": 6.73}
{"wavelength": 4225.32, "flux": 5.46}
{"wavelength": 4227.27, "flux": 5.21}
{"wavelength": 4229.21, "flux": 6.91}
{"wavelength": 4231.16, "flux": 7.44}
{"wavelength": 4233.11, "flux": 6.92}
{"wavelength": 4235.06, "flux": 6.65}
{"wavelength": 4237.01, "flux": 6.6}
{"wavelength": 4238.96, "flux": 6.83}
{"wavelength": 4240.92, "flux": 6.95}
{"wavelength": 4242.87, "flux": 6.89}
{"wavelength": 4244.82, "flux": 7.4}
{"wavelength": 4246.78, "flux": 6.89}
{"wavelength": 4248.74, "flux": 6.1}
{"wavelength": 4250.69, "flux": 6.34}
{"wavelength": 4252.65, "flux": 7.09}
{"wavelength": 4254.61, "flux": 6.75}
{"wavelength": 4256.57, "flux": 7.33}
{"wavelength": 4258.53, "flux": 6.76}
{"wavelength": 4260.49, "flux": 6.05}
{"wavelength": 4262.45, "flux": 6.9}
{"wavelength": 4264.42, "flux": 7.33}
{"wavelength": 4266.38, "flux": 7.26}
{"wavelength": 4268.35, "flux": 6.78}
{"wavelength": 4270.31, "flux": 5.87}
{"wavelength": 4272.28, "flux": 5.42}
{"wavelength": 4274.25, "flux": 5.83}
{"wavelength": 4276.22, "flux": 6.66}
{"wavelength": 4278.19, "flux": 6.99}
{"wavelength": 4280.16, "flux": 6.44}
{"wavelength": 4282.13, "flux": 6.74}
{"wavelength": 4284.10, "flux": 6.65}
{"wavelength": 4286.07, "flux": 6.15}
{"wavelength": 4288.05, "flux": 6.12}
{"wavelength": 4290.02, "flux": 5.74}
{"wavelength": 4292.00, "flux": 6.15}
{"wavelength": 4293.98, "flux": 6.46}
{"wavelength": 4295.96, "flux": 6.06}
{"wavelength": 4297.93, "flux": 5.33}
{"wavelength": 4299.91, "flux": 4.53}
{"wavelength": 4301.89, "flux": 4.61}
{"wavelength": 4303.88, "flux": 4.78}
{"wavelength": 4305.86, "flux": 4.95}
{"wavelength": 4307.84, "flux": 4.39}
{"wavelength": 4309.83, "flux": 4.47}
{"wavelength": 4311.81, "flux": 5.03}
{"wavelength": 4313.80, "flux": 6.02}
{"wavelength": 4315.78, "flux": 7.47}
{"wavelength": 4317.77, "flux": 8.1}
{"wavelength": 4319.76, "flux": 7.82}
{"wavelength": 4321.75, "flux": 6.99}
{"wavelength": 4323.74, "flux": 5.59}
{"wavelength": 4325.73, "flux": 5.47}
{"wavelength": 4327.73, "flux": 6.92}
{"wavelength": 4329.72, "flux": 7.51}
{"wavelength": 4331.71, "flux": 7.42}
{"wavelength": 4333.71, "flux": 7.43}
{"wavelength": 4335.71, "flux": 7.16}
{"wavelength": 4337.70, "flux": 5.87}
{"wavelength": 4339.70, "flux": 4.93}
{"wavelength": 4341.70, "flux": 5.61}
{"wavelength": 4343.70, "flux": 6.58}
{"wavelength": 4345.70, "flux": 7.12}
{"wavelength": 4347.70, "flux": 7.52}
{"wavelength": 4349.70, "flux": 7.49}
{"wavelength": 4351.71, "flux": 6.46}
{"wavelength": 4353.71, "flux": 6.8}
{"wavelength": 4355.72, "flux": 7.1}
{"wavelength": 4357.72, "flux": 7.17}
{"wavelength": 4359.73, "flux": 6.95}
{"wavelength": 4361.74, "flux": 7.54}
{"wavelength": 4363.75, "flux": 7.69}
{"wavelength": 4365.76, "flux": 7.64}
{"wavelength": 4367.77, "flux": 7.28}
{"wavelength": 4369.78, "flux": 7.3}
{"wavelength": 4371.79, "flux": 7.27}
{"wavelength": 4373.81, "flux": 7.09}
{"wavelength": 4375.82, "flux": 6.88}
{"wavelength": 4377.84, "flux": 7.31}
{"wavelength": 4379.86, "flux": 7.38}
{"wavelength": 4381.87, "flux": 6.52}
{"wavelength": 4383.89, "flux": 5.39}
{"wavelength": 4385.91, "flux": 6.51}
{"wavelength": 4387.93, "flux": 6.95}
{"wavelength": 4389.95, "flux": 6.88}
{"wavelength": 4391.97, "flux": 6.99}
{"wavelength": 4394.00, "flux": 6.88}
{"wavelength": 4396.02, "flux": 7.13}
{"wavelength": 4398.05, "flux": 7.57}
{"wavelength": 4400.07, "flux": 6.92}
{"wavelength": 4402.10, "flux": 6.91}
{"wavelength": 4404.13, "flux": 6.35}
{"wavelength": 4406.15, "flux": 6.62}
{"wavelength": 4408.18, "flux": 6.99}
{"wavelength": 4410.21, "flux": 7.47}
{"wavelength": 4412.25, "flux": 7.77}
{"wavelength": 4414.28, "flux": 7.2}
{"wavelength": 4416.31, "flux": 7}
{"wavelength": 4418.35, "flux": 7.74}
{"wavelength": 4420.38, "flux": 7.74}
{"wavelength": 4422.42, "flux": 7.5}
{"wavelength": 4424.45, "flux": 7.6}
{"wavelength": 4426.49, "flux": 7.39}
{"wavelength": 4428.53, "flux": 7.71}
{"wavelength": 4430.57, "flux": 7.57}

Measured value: -3.3 A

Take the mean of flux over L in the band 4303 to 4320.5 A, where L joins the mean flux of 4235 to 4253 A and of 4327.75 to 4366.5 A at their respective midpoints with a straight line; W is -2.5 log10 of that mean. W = 0.17 mag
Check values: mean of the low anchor 6.77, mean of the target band 5.87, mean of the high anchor 6.94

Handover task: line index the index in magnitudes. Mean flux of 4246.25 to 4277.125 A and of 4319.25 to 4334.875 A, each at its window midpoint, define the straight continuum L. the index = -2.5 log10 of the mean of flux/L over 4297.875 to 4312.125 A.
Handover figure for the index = 0.394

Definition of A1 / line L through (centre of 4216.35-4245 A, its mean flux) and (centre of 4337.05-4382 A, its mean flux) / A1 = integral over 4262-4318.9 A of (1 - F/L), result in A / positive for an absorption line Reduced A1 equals 6.9 A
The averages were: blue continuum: 6.81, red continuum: 6.95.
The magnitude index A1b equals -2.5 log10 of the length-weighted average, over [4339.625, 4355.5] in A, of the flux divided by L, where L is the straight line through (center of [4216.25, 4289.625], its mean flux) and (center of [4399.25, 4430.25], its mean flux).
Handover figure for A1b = 0.05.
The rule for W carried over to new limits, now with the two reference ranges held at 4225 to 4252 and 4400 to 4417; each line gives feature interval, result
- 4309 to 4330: 0.06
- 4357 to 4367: -0.07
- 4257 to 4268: -0.03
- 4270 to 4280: 0.09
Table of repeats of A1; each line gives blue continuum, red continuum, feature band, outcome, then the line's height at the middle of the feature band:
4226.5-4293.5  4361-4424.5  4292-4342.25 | 5.7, 6.82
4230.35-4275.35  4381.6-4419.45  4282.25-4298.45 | 1.5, 6.77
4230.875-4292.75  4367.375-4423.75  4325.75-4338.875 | -0.1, 6.85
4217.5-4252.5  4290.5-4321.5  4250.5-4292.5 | -1.8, 6.25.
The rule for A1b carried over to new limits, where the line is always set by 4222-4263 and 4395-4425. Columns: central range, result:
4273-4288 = 0.06 mag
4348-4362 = 0.00 mag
